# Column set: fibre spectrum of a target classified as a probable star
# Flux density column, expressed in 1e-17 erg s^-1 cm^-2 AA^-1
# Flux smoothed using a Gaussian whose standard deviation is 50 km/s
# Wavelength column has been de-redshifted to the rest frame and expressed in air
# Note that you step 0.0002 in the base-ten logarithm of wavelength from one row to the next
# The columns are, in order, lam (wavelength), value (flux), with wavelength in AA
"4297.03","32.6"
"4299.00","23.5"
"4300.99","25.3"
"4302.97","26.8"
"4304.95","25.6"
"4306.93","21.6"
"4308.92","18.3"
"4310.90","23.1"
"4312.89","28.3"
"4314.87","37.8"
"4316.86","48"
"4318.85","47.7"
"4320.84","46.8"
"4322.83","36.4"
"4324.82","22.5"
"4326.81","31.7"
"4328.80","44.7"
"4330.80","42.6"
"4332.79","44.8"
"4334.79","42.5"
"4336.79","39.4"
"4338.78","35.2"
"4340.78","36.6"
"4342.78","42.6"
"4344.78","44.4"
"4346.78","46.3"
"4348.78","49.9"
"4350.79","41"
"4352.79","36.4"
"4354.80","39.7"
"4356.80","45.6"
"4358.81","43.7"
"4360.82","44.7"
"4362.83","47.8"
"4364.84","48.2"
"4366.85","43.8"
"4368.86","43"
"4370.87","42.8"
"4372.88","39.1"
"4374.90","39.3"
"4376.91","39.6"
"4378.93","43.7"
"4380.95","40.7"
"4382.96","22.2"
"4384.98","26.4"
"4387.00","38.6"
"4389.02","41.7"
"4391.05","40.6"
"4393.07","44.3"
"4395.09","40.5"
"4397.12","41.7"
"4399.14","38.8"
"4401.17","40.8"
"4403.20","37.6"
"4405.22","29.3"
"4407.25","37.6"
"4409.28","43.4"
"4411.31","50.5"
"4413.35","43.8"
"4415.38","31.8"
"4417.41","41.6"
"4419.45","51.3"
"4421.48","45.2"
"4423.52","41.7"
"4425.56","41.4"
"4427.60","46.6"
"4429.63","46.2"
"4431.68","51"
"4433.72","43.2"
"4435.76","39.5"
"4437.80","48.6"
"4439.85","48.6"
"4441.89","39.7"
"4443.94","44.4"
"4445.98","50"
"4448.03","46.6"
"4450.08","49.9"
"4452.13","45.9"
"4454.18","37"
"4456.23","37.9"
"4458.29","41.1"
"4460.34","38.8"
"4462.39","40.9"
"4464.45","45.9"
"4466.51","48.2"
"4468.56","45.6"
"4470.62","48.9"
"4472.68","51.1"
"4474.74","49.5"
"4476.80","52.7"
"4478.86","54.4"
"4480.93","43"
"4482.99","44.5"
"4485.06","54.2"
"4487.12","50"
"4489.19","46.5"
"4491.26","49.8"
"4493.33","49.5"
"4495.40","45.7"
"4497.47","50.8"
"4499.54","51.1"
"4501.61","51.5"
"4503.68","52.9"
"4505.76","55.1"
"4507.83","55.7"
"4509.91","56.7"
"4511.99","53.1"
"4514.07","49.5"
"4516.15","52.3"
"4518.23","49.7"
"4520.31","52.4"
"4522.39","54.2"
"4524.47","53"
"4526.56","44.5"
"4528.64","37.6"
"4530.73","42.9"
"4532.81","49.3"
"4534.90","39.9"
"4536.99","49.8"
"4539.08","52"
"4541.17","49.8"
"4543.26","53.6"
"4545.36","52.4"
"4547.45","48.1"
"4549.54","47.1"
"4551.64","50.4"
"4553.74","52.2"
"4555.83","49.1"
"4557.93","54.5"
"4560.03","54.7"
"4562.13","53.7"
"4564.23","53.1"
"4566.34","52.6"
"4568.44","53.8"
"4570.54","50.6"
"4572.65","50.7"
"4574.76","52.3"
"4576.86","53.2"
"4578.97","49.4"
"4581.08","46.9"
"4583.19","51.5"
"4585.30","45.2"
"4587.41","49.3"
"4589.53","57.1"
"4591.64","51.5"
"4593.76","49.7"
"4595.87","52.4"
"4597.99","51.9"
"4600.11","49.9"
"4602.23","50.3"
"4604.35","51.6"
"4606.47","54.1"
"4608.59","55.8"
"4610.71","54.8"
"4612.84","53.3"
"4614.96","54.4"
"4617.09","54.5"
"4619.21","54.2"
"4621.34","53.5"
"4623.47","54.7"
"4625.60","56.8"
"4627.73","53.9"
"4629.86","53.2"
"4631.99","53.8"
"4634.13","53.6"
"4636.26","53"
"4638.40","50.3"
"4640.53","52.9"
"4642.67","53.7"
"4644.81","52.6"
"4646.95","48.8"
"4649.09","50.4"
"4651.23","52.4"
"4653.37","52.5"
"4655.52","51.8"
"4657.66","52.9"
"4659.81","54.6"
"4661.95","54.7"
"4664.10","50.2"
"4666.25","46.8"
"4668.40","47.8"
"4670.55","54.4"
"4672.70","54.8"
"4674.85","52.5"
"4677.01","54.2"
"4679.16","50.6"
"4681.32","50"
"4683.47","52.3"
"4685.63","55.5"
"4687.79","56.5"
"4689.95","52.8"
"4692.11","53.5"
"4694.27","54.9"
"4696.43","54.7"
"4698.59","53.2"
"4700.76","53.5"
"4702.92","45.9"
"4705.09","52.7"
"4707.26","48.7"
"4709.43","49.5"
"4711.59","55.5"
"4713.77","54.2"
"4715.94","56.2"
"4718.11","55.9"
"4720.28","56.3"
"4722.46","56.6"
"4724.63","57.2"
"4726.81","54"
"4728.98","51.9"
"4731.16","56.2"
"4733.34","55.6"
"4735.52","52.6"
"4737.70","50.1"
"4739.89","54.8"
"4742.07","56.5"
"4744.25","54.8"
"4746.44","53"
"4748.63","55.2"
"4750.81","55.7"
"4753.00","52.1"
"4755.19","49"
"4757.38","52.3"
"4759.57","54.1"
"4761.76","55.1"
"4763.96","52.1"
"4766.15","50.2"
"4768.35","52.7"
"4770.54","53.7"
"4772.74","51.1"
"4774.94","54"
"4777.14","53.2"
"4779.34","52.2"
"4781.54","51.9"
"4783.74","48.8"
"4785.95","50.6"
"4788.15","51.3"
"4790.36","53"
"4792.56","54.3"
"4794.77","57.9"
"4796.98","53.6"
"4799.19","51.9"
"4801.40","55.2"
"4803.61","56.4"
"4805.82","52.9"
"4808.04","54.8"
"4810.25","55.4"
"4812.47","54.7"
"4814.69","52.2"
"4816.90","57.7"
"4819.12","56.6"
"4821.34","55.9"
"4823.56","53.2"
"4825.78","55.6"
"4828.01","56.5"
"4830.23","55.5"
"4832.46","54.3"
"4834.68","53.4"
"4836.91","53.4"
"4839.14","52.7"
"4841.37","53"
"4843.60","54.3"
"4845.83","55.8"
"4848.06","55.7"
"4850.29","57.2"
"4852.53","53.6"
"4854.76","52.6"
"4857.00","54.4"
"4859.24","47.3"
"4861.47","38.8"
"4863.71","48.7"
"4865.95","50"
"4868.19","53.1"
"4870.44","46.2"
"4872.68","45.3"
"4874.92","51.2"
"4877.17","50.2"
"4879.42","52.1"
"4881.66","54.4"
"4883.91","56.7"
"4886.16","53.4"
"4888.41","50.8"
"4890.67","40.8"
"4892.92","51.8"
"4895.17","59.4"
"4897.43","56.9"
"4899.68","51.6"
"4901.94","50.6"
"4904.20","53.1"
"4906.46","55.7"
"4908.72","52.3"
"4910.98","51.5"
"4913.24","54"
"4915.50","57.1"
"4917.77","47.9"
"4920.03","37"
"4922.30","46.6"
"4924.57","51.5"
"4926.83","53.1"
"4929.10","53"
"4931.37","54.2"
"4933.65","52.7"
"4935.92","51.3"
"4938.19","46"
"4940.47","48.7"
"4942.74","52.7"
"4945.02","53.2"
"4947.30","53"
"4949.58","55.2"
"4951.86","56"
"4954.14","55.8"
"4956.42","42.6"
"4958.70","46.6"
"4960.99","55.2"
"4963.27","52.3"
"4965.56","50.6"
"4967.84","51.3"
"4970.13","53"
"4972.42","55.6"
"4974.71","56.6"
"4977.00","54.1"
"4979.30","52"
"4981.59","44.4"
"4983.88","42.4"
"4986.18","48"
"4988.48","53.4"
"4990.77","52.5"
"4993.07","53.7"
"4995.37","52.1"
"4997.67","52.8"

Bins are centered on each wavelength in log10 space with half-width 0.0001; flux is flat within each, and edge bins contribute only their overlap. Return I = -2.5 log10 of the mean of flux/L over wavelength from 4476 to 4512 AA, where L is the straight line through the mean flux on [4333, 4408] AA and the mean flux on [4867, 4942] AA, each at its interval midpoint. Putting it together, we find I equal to -0.18 mag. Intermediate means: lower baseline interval 40.5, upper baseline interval 51.2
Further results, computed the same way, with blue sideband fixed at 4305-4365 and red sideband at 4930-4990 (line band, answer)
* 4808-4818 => -0.137 mag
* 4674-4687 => -0.149 mag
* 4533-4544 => -0.139 mag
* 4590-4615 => -0.185 mag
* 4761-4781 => -0.108 mag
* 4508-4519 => -0.230 mag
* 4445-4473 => -0.082 mag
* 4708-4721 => -0.170 mag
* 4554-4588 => -0.176 mag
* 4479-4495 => -0.155 mag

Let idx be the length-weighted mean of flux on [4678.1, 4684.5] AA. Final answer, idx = 51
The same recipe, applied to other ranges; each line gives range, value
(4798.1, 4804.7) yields 54.5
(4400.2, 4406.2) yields 35.9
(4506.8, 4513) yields 55.1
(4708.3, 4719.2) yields 54.3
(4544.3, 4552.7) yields 49.5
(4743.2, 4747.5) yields 53.8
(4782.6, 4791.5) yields 51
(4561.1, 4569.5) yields 53.3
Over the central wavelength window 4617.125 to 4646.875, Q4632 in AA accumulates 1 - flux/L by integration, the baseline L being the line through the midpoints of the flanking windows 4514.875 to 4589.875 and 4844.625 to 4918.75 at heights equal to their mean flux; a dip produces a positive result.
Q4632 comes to -1.67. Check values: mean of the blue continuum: 50.2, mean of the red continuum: 51.8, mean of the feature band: 53.4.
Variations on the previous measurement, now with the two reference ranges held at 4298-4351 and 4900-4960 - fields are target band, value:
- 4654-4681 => -4.5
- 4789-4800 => -1.5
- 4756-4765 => -1.2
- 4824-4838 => -1.7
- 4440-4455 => -2.3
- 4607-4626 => -4.9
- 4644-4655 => -1.8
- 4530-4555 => -4.6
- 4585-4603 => -3.5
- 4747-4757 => -1.3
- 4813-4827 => -1.9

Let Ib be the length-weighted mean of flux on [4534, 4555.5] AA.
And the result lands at 49.6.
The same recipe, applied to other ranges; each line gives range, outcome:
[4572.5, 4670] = 52.2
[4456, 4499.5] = 47.4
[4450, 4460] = 41.4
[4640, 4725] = 52.8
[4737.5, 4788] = 52.8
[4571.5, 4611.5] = 51.4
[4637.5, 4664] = 52.2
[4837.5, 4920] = 51.8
